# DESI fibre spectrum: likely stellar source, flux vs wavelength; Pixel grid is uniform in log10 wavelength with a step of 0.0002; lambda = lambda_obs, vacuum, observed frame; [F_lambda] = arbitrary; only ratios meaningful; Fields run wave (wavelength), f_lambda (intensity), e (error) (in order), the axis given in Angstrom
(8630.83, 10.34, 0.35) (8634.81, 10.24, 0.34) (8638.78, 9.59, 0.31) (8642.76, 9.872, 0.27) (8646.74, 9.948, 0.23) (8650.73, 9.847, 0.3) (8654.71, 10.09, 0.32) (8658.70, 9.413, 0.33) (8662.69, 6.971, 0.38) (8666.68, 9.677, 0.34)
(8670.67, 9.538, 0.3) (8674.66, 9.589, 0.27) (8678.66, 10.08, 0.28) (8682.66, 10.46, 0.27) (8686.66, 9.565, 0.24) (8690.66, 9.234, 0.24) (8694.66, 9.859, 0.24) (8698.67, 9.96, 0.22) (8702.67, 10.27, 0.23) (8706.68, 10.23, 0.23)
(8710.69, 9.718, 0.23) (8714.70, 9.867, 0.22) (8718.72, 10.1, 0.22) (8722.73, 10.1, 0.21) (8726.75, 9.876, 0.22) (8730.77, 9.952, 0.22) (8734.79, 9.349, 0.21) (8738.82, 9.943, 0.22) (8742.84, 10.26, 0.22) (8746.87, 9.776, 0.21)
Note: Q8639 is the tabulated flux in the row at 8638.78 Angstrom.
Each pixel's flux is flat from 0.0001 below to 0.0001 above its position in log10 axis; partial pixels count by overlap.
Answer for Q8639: 9.59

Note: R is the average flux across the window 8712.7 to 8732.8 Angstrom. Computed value 9.98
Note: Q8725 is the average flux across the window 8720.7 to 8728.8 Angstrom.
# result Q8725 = 9.99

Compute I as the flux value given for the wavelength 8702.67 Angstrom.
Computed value 10.27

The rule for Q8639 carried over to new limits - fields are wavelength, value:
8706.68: 10.23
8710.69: 9.718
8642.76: 9.872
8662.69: 6.971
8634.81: 10.24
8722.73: 10.1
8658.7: 9.413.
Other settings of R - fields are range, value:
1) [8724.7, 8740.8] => 9.78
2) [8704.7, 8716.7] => 9.94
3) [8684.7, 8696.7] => 9.55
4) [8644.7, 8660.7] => 9.82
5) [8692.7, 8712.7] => 10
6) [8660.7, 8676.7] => 8.95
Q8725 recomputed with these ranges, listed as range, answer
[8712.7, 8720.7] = 9.98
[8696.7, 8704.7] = 10.1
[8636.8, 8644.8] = 9.73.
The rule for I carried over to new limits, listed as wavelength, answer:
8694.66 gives 9.859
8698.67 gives 9.96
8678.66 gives 10.08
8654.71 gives 10.09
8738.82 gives 9.943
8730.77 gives 9.952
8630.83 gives 10.34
